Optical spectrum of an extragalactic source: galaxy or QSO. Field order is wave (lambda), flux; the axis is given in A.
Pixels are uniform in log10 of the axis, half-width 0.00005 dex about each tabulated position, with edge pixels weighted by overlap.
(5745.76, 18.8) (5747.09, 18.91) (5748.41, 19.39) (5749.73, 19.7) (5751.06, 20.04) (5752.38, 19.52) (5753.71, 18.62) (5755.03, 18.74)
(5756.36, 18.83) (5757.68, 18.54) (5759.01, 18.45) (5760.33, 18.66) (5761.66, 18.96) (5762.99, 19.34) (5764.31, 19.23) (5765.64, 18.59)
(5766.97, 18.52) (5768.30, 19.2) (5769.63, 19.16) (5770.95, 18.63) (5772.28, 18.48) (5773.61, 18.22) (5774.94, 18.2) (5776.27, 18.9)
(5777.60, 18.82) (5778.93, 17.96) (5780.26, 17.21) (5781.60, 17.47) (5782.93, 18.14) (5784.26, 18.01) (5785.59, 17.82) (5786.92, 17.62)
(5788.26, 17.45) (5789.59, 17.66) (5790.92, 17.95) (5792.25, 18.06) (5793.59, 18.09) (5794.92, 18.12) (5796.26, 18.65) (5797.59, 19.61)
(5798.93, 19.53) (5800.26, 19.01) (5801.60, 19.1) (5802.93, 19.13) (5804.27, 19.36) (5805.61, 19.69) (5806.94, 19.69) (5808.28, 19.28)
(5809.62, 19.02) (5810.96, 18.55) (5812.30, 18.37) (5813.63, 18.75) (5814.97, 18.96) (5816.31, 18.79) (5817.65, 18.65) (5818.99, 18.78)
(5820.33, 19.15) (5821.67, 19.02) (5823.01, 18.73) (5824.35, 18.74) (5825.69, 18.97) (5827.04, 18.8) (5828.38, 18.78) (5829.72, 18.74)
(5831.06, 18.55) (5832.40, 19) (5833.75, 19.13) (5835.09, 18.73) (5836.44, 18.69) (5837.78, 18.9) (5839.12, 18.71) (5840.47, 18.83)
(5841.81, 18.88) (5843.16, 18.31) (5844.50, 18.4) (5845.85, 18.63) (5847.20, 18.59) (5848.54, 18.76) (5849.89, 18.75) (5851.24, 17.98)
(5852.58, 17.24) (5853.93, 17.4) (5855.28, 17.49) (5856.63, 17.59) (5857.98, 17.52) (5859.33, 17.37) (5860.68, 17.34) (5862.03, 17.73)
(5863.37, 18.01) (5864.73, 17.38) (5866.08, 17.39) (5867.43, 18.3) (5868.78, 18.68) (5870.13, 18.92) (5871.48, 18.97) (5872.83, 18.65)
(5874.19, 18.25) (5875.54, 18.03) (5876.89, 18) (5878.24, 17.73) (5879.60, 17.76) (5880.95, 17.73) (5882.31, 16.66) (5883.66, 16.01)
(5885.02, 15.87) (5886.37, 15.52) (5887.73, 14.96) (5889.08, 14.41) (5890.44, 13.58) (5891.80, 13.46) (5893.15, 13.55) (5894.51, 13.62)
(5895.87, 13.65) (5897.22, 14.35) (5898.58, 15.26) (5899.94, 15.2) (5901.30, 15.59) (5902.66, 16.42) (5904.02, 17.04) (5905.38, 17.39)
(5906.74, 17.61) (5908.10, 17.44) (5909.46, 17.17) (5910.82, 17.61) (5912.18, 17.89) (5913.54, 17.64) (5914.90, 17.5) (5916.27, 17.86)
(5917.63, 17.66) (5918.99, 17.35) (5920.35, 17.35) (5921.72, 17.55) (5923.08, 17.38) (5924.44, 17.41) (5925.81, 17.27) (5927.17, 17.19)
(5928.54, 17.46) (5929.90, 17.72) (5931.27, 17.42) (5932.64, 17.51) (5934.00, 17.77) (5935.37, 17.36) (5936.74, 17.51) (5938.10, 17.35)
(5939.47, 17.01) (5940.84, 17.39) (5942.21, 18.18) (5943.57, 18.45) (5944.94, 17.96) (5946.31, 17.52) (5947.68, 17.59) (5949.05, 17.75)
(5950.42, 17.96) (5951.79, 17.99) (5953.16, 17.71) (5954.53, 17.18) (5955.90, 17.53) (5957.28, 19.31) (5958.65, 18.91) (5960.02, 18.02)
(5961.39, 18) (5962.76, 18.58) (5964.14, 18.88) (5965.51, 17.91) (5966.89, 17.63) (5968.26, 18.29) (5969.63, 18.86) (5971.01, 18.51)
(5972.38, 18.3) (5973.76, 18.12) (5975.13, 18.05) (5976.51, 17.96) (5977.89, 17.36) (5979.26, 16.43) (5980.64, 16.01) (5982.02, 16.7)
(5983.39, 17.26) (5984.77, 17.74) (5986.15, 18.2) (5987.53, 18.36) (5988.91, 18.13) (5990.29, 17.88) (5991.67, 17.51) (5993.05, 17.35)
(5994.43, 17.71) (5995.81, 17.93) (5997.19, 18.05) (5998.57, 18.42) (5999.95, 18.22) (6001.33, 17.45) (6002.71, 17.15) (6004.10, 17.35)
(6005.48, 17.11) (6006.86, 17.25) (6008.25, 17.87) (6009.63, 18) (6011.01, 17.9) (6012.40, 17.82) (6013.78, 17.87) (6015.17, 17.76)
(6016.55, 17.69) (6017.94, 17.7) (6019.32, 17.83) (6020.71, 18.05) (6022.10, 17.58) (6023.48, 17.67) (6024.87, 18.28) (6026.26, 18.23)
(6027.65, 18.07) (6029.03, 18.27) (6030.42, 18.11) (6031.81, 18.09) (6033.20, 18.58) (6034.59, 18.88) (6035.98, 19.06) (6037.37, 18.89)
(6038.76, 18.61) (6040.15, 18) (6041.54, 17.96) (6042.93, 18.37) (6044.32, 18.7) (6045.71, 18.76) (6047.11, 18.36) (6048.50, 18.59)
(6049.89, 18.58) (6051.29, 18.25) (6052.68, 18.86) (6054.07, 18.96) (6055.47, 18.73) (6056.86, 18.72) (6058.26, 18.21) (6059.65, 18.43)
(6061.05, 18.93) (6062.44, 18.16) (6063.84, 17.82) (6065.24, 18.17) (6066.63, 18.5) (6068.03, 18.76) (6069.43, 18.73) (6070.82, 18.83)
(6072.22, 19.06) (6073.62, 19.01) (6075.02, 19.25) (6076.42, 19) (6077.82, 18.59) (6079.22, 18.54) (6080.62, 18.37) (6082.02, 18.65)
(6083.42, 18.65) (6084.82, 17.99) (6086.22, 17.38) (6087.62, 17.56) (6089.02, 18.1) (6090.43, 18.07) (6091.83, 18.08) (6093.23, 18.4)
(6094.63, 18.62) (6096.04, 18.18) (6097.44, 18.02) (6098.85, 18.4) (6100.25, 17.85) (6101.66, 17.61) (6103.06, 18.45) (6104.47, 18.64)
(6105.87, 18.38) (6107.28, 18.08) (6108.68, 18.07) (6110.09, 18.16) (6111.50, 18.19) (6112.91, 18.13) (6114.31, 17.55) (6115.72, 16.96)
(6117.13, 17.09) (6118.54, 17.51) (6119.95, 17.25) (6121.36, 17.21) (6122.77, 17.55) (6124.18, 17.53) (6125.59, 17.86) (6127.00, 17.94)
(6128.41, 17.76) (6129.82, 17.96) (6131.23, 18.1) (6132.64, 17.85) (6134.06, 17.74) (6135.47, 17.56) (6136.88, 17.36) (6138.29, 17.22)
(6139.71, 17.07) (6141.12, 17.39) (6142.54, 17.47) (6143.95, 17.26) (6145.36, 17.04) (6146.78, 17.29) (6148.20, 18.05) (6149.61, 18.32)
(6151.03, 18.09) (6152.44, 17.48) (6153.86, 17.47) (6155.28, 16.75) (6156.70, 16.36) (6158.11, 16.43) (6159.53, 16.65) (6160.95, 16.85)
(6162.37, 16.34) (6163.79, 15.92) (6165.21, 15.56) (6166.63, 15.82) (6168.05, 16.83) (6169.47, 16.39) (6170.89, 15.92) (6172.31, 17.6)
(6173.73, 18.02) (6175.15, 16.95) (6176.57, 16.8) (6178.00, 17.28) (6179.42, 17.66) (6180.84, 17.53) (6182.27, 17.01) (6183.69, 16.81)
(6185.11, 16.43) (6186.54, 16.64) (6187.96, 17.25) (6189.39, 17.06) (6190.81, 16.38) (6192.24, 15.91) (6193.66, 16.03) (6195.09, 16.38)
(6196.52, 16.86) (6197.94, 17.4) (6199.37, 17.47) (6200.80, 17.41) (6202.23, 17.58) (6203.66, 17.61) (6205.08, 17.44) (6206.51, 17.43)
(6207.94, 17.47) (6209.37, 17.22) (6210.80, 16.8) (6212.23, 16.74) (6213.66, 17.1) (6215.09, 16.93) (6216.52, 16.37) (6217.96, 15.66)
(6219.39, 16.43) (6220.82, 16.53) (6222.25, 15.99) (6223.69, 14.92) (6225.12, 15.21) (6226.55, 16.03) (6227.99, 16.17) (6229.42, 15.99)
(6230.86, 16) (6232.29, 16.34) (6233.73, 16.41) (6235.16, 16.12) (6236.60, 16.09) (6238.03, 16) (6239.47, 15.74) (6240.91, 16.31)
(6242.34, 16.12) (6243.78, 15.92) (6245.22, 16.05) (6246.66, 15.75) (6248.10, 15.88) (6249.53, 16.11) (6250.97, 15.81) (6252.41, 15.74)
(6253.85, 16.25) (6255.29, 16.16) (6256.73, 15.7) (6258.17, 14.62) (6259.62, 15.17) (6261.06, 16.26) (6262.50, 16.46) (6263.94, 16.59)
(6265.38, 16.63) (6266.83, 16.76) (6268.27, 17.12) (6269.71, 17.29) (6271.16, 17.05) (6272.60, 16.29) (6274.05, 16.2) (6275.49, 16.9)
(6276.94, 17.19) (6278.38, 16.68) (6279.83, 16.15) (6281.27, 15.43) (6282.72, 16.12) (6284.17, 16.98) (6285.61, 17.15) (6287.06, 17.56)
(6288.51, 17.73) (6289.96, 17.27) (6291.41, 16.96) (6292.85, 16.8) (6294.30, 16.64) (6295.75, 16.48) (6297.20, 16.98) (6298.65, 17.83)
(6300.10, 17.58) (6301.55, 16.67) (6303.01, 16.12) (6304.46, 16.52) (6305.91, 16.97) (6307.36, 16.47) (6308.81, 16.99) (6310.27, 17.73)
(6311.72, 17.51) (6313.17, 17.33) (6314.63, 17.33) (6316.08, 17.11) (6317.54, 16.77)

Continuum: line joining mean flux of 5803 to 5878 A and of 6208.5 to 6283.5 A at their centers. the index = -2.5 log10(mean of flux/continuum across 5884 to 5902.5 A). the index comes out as 0.24 mag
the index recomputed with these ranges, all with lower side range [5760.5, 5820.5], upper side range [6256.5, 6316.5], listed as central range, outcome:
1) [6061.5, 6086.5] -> -0.06 mag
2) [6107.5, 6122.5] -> -0.01 mag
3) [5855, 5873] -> 0.02 mag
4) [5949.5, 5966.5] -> -0.01 mag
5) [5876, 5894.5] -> 0.16 mag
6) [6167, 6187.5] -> 0.01 mag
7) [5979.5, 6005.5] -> 0.02 mag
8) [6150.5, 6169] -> 0.04 mag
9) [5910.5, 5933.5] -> 0.04 mag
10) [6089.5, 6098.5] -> -0.05 mag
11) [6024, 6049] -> -0.04 mag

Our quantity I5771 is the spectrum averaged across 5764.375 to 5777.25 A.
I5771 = 18.7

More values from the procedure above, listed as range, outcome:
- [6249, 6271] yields 16.2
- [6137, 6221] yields 17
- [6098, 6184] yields 17.4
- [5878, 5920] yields 16.2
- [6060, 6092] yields 18.4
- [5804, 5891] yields 18.1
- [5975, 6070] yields 18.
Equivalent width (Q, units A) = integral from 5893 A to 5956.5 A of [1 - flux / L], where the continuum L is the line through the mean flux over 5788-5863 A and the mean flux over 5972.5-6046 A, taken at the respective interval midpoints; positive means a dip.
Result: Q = 3.8 A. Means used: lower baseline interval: 18.6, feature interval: 17.1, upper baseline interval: 17.9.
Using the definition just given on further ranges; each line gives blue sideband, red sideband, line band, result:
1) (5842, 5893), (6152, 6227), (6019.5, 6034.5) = -0.9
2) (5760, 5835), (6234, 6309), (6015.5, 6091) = -3.9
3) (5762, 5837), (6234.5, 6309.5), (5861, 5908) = 4.5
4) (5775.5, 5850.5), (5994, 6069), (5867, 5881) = 0.2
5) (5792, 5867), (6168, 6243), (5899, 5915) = 1.0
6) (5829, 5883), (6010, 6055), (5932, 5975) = 0.6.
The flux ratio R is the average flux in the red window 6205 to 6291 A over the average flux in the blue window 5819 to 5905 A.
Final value 0.9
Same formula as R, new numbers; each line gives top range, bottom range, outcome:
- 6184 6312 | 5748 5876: 0.89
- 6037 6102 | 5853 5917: 1.10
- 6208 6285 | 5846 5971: 0.94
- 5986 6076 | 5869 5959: 1.07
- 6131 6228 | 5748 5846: 0.90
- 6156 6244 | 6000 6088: 0.91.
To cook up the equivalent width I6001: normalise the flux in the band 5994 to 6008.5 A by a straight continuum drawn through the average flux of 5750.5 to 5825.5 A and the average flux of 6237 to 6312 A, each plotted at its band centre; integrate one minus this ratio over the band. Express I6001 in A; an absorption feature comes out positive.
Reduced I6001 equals 0.0 A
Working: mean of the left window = 18.7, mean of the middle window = 17.7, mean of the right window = 16.5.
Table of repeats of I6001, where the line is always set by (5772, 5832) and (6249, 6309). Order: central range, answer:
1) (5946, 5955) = 0.14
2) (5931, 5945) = 0.31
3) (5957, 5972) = -0.43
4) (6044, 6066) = -1.24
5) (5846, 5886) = 1.17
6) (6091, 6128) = -1.32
